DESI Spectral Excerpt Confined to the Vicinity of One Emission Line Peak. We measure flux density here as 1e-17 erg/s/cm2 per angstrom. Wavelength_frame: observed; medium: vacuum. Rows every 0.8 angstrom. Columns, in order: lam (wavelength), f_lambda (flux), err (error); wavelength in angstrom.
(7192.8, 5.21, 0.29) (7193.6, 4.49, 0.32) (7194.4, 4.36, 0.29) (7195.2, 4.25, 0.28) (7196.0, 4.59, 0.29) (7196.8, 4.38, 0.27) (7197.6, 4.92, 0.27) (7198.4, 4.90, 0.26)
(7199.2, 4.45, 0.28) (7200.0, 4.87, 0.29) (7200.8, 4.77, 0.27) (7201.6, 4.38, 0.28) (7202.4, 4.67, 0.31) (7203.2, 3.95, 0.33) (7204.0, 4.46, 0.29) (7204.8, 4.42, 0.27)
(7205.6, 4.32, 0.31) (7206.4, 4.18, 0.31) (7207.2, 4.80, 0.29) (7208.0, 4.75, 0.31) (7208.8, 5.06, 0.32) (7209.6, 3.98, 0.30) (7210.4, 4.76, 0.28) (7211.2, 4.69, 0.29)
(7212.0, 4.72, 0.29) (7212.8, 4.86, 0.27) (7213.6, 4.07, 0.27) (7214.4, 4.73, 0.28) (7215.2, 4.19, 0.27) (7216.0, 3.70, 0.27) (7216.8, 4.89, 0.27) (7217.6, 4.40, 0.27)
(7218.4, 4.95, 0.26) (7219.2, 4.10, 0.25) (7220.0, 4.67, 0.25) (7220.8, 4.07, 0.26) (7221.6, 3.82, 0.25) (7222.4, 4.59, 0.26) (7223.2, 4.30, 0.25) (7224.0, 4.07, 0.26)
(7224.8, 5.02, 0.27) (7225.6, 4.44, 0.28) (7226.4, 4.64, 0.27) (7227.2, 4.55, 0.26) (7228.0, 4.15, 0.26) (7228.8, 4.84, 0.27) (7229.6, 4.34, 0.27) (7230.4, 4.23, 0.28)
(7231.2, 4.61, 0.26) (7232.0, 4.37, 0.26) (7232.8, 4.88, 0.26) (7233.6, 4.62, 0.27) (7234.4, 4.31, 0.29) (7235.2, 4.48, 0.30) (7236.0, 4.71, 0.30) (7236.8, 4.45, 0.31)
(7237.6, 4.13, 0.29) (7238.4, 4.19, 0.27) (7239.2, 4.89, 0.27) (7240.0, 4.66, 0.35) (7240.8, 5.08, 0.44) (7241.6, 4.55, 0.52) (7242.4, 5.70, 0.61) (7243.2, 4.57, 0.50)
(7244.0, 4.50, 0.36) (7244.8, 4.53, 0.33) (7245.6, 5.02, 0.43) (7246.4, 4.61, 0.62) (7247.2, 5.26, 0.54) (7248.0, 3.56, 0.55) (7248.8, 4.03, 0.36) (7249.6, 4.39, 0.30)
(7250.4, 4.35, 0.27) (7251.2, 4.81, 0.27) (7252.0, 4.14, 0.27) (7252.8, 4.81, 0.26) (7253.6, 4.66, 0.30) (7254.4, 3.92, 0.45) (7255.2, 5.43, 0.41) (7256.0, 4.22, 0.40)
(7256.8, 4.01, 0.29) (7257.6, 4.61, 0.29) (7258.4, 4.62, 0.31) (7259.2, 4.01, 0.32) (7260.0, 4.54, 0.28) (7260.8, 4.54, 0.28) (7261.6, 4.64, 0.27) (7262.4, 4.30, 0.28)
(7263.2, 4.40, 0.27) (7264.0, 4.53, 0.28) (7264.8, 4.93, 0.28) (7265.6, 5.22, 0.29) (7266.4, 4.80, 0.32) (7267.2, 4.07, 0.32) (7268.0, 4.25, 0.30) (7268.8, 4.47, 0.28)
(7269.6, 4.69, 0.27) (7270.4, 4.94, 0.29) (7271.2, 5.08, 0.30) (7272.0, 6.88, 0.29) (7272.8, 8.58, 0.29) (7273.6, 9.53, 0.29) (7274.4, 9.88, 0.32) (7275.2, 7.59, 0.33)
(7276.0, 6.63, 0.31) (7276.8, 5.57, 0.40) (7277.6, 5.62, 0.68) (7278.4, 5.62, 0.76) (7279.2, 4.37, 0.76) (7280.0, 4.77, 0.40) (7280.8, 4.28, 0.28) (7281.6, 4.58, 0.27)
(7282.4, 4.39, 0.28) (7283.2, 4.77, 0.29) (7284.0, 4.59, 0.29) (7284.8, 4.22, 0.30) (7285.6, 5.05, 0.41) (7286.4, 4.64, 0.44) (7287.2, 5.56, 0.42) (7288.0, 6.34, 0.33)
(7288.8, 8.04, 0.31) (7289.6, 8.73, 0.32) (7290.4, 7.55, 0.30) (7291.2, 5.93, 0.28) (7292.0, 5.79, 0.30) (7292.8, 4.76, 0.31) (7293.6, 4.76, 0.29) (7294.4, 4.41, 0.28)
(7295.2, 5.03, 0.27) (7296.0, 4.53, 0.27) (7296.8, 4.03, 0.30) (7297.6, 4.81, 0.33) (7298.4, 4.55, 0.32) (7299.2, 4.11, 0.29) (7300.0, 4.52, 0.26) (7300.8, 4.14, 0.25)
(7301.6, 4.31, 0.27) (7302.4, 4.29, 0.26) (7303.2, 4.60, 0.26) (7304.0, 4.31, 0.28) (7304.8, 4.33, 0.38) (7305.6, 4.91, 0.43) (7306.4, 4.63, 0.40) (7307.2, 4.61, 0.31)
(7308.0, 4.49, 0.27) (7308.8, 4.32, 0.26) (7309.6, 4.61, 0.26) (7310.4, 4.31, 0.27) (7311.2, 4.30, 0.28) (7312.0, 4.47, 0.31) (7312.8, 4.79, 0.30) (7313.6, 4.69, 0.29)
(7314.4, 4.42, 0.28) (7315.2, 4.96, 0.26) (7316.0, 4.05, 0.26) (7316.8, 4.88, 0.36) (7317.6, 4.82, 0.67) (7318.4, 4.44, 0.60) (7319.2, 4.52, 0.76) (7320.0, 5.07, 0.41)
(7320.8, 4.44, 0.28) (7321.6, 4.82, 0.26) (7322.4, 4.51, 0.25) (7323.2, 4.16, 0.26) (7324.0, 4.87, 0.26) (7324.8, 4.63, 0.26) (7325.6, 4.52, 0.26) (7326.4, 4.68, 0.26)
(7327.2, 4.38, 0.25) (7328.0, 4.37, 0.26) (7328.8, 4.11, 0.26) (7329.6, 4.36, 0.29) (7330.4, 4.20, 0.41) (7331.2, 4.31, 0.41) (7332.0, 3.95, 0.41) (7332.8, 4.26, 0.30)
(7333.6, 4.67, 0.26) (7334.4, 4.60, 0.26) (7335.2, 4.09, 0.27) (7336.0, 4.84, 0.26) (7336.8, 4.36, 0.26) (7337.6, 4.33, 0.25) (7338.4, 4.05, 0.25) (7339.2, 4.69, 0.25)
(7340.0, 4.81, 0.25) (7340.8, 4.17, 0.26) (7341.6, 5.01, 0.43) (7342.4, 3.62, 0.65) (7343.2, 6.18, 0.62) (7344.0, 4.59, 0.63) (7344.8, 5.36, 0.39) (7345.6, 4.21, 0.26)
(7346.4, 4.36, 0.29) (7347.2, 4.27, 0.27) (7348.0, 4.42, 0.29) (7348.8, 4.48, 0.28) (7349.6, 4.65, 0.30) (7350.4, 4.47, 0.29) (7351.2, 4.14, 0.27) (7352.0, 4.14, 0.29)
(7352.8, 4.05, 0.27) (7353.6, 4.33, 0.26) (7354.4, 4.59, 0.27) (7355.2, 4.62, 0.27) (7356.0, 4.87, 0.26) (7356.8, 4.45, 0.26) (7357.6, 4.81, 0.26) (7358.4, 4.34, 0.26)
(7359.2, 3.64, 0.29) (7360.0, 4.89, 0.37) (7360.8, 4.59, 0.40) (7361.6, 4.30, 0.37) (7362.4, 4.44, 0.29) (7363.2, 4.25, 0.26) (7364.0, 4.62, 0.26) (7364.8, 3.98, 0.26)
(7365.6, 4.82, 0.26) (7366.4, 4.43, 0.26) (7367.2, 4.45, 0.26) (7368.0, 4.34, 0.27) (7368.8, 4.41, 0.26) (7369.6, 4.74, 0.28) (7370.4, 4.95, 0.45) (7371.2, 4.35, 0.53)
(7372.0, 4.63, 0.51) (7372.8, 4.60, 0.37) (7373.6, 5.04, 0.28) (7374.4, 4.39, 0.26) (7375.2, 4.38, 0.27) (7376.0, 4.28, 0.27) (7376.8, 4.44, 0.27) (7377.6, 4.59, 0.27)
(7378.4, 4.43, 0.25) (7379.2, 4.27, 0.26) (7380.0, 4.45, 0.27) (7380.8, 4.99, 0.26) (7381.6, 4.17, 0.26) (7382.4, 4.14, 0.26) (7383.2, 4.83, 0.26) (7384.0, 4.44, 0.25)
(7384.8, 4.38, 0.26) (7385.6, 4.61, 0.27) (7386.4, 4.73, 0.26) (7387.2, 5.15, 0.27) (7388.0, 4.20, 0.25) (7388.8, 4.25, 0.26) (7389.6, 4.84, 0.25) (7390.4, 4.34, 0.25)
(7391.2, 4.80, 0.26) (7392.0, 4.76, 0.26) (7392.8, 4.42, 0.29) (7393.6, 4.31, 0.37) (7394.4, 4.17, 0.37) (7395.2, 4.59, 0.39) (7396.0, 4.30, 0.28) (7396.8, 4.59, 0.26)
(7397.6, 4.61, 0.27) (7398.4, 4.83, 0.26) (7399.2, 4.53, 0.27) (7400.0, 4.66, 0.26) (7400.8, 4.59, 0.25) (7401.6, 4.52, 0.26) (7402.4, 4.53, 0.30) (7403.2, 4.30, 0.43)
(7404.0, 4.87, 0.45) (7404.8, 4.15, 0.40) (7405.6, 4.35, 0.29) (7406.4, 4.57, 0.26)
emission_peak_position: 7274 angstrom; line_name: [S II] 6716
